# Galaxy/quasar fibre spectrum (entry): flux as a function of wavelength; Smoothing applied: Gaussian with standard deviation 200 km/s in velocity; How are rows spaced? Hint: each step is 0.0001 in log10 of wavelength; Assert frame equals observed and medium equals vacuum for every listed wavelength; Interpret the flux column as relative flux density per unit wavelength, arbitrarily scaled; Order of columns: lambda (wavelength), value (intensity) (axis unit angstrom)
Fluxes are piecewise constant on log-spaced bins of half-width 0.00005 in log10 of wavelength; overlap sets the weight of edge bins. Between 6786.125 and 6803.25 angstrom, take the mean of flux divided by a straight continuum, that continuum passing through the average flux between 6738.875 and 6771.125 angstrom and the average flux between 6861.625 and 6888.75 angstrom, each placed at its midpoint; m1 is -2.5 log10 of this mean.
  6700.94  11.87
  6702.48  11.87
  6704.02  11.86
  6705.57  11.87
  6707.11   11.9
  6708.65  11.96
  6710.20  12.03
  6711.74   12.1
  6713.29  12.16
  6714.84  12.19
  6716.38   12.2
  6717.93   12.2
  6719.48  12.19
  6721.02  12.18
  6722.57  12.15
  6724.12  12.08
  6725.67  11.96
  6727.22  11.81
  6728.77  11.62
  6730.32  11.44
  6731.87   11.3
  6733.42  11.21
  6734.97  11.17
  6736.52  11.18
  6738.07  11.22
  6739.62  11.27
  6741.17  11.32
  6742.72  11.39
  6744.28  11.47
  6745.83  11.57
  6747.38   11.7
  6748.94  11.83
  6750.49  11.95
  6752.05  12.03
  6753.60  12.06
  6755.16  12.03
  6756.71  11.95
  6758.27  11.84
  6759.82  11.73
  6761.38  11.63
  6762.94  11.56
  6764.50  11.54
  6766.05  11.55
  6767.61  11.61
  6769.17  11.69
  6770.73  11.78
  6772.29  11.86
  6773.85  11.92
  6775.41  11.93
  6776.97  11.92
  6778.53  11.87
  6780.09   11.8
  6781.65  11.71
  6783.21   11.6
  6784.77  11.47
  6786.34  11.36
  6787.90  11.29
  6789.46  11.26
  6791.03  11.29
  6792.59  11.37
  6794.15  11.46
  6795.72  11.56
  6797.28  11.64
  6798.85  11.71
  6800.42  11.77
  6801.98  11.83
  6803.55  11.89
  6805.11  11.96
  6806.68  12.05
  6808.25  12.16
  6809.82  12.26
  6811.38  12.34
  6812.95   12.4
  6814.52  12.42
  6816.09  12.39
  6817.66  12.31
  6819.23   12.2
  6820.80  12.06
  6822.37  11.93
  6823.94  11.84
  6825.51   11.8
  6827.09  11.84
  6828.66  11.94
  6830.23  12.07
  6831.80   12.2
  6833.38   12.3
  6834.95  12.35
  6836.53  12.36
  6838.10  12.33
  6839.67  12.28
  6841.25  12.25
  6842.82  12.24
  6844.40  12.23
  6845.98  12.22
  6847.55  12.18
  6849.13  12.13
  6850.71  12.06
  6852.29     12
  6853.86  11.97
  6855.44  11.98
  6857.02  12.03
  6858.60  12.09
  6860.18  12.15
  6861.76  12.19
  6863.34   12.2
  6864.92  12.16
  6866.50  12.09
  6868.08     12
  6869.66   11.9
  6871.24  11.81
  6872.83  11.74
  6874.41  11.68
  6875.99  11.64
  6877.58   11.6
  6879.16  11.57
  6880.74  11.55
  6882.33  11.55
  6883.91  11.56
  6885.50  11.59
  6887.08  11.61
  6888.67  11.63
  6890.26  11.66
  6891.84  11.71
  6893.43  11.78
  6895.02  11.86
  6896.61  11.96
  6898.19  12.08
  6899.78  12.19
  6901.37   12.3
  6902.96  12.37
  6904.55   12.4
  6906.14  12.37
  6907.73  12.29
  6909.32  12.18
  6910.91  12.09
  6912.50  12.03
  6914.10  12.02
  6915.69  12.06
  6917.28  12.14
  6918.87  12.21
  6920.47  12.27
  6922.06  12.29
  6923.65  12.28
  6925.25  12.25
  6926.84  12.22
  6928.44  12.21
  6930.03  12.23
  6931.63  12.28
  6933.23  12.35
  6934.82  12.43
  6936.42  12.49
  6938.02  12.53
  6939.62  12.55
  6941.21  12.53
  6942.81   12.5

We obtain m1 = 0.02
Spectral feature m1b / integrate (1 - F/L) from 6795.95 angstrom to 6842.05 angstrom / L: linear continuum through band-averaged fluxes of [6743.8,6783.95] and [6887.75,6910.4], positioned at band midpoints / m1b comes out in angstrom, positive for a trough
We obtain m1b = -0.8 angstrom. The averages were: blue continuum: 11.8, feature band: 12.1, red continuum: 12.1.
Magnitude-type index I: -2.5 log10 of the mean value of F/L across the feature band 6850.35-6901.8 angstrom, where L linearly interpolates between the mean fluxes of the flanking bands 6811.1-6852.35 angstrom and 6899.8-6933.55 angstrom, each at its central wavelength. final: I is 0.03 mag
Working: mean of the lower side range 12.2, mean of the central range 11.9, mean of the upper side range 12.2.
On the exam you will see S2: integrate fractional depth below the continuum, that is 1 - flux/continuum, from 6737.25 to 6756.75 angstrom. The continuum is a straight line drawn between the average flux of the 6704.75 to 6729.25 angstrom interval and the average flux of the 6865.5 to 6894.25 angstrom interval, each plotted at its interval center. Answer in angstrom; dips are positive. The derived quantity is 0.51 angstrom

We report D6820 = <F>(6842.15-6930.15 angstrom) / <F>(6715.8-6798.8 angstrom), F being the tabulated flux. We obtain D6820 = 1.0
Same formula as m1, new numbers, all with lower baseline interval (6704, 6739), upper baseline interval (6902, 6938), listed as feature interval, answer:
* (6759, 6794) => 0.03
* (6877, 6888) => 0.05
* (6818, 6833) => 0.00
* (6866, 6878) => 0.03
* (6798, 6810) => 0.01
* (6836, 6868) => 0.00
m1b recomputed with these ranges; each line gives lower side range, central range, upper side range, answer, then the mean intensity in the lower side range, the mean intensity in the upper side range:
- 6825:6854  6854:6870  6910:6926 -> 0.1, 12.2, 12.2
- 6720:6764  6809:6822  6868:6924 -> -0.5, 11.7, 11.9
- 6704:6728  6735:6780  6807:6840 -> 1.5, 12.1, 12.2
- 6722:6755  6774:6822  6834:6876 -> 0.1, 11.6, 12.1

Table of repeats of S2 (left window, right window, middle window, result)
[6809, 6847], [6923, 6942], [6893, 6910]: 0.20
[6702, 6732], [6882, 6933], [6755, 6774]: 0.41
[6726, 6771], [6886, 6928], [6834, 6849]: -0.48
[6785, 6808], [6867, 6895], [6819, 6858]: -1.54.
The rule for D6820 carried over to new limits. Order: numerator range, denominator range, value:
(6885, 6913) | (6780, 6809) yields 1.03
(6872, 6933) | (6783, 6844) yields 1.00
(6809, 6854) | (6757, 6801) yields 1.05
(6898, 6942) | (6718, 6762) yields 1.05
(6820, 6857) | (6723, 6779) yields 1.04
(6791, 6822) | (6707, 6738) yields 1.01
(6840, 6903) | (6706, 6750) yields 1.02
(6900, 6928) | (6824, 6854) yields 1.01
